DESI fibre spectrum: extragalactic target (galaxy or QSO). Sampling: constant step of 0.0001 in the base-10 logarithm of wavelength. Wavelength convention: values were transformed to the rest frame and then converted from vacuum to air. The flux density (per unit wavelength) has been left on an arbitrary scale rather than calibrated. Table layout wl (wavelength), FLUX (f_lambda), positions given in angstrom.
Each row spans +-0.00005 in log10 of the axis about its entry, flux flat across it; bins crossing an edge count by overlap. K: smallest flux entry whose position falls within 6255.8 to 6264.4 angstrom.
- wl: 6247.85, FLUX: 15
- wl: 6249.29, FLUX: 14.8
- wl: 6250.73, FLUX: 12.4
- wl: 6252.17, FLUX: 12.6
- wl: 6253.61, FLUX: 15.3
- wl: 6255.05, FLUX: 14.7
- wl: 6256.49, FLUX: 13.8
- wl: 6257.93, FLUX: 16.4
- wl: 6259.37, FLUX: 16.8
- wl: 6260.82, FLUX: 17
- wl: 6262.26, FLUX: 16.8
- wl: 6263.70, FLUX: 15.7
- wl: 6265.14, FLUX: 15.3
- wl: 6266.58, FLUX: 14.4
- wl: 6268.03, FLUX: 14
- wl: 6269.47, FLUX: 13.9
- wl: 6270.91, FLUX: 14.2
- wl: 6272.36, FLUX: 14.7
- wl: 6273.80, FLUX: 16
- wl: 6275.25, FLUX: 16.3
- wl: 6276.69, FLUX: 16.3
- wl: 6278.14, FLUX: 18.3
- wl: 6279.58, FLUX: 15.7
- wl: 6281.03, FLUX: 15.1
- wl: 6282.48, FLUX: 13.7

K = 13.8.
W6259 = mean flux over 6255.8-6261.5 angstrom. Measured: 16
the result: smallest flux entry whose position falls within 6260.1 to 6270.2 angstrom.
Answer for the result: 13.9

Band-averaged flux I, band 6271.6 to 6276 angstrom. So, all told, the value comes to 15.7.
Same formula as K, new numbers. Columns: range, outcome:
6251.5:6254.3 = 12.6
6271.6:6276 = 14.7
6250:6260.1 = 12.4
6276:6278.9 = 16.3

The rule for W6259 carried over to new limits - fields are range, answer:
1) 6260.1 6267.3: 15.9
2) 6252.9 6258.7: 15.1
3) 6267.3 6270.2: 14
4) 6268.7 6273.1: 14.3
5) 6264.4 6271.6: 14.4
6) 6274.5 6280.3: 16.7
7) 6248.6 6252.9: 13.3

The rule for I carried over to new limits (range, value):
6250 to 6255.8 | 13.7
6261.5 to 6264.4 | 16.3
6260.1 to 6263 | 16.9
